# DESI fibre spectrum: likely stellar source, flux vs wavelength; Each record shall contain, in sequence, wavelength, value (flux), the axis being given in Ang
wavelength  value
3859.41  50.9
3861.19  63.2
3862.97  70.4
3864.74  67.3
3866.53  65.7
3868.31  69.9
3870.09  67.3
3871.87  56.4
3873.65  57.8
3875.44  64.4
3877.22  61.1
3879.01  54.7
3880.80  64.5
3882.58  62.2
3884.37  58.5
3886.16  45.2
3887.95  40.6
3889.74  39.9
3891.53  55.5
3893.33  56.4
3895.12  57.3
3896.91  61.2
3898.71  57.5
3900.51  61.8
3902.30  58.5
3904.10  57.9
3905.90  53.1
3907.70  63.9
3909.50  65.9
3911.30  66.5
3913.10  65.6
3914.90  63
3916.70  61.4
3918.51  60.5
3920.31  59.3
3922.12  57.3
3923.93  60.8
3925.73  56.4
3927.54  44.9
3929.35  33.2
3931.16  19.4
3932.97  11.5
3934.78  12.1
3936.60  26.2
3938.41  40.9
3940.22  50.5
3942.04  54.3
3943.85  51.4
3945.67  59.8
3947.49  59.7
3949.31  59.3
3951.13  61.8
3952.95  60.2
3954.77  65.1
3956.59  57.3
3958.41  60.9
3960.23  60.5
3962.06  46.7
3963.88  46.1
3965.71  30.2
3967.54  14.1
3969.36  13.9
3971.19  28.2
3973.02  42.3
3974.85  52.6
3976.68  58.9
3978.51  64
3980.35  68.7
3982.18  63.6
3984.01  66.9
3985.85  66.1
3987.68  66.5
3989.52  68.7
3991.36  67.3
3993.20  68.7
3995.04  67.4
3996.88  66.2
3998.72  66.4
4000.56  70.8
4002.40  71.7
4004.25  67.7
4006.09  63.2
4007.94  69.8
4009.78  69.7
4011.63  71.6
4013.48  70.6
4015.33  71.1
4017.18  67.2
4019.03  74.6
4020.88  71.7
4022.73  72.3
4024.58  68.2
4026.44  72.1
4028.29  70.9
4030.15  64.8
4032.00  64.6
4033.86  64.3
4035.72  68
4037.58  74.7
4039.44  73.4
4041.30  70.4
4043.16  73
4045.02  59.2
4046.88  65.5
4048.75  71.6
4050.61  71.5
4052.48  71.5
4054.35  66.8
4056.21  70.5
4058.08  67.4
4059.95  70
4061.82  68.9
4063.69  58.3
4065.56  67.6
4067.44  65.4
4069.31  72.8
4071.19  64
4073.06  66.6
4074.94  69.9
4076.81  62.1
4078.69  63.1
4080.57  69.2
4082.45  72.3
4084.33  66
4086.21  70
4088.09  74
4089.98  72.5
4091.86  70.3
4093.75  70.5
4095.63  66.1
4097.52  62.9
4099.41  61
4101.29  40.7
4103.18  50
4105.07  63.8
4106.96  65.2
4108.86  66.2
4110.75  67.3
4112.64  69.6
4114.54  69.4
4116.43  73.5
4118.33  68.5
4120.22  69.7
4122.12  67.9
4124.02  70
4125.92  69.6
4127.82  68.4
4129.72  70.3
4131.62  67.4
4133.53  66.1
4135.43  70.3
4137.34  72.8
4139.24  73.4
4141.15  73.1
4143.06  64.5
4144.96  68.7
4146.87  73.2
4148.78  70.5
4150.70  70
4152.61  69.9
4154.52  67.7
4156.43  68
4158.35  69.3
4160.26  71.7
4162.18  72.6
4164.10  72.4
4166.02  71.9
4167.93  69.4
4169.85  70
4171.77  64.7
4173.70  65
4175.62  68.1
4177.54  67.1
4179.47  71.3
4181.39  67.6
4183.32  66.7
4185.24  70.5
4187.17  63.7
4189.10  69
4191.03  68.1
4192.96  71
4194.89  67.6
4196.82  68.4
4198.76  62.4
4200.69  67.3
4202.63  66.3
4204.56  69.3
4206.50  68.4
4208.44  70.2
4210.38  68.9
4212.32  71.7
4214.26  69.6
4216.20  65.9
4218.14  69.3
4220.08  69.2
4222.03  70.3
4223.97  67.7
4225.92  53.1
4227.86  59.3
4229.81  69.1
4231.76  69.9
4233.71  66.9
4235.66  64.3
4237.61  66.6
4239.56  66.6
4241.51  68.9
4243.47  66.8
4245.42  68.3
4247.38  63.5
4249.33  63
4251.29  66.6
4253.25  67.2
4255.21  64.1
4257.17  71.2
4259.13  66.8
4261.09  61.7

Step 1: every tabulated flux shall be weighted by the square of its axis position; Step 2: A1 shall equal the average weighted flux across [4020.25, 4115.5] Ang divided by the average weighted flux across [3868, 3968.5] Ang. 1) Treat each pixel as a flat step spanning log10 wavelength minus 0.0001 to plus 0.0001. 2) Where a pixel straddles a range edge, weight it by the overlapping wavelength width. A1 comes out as 1.4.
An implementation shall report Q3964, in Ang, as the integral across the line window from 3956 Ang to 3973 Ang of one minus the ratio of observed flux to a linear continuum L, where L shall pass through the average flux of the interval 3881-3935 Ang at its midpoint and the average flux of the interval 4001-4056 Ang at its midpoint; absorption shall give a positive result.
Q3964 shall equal 5.9 Ang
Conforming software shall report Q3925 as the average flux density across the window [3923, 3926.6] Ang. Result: 58.7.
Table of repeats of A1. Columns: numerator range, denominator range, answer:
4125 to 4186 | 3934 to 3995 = 1.46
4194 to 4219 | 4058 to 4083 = 1.09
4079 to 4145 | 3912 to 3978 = 1.54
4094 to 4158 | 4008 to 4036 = 1.02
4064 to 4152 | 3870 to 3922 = 1.28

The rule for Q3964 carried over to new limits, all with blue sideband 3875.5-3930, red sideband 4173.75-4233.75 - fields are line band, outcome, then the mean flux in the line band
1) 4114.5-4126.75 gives -1.0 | 69.9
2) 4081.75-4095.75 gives -1.5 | 70.4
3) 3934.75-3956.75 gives 2.5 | 52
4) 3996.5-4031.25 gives -4.9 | 69.5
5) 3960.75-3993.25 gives 4.4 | 51.5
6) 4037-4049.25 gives -1.5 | 69.5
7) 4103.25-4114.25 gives -0.2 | 65.3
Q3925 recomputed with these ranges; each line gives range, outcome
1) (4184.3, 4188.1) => 67.1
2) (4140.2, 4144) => 68.8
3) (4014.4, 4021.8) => 71.1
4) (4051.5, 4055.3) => 69.2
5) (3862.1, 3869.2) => 68.3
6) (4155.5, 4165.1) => 70.8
